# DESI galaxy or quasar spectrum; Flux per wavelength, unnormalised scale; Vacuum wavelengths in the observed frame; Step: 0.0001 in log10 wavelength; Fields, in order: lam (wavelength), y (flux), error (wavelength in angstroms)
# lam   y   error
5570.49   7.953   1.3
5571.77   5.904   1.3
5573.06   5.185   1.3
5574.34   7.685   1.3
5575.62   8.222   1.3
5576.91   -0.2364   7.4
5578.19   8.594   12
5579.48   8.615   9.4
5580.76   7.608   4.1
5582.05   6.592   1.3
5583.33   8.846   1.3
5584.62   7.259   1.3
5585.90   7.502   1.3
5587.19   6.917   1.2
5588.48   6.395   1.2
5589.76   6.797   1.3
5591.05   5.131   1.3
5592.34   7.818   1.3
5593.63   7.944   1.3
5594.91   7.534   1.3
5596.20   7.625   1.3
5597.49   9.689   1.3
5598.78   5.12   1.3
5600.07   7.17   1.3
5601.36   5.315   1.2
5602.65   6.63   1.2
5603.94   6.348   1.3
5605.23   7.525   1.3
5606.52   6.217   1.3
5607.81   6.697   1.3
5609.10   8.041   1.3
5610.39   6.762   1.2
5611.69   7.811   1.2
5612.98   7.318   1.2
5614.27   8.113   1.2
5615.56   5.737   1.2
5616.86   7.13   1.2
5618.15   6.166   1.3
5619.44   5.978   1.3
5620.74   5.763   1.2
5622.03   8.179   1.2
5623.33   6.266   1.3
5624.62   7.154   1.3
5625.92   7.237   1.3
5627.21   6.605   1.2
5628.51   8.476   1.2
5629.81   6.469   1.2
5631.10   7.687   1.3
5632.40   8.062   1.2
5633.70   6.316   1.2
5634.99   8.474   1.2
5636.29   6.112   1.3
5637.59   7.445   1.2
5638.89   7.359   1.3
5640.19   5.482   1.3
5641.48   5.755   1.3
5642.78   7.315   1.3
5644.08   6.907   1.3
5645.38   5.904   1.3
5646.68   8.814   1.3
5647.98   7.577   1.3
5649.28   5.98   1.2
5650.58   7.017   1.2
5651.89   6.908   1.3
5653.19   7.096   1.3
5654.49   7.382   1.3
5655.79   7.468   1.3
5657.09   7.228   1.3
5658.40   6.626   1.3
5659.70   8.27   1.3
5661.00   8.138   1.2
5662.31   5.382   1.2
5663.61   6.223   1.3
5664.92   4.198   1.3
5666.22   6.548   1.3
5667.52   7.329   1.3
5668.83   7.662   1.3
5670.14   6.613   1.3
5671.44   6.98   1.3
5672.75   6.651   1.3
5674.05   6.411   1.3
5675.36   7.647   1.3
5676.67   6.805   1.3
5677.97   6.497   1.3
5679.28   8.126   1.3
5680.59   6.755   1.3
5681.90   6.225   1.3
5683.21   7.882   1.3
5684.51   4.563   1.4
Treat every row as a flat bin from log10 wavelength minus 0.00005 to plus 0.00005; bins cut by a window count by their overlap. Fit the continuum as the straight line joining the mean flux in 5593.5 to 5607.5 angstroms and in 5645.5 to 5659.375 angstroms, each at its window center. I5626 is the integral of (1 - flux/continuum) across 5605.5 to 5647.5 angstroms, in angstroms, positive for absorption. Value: 0.5 angstroms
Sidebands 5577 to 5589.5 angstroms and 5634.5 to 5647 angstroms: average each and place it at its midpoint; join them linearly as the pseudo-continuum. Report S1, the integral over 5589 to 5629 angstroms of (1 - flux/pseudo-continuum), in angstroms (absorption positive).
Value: 0.6 angstroms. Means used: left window 7.23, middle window 6.97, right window 6.89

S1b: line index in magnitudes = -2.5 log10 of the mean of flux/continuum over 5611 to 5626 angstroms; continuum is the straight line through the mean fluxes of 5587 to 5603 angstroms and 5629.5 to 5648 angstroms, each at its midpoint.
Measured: 0.02 mag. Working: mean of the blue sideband 6.94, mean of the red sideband 7.04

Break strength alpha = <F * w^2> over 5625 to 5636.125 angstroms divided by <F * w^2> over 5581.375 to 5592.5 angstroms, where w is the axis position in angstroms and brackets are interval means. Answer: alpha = 1.07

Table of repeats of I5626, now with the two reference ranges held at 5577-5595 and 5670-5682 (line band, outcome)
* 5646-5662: -0.8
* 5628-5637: -0.4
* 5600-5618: 0.5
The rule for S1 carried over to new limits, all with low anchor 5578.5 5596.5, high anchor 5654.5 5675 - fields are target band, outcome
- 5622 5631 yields -0.1 angstroms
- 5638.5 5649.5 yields 0.2 angstroms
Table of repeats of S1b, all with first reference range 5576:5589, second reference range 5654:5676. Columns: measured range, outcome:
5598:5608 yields 0.07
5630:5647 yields -0.02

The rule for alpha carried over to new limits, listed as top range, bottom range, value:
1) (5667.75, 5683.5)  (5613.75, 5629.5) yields 1.04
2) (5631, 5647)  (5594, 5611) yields 1.01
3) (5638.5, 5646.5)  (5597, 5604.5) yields 1.00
